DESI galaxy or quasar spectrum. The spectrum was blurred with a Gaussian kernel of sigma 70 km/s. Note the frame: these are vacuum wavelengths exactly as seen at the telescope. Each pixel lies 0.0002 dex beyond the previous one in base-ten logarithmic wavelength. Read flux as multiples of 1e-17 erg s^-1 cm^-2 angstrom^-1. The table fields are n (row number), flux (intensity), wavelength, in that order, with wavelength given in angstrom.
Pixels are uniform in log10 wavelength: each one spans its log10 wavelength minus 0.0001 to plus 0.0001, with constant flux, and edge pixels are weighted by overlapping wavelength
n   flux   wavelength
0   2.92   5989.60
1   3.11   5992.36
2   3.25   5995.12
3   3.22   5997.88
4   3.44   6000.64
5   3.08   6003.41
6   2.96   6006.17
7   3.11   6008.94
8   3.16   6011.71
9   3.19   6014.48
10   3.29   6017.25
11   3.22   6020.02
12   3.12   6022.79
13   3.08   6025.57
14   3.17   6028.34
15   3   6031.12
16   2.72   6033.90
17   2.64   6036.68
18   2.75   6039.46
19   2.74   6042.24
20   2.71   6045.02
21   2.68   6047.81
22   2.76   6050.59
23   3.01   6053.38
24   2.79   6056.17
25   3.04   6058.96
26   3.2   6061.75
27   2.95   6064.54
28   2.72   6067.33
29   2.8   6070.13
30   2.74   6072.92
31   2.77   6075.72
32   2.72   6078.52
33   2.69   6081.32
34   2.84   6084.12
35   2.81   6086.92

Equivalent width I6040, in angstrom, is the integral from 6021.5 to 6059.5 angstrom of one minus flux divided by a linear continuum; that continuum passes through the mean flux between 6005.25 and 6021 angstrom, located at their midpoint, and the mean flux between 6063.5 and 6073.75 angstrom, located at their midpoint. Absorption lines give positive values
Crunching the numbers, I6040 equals 1.5 angstrom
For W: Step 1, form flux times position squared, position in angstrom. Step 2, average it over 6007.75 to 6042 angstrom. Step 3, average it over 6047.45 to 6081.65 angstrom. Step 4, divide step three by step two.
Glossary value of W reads 1.0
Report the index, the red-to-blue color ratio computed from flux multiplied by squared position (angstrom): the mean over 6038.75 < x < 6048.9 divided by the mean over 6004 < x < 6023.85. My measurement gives 0.87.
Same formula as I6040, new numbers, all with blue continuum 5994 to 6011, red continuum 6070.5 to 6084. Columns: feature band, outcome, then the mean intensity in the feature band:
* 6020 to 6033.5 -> -0.19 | 3.08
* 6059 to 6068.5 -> -0.50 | 2.98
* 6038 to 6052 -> 0.97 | 2.73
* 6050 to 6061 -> -0.22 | 2.93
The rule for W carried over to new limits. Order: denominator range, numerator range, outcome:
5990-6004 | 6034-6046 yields 0.86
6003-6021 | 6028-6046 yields 0.90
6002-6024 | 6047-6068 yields 0.94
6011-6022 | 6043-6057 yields 0.88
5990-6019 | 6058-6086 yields 0.92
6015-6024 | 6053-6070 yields 0.93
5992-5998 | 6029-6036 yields 0.91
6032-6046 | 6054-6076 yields 1.07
